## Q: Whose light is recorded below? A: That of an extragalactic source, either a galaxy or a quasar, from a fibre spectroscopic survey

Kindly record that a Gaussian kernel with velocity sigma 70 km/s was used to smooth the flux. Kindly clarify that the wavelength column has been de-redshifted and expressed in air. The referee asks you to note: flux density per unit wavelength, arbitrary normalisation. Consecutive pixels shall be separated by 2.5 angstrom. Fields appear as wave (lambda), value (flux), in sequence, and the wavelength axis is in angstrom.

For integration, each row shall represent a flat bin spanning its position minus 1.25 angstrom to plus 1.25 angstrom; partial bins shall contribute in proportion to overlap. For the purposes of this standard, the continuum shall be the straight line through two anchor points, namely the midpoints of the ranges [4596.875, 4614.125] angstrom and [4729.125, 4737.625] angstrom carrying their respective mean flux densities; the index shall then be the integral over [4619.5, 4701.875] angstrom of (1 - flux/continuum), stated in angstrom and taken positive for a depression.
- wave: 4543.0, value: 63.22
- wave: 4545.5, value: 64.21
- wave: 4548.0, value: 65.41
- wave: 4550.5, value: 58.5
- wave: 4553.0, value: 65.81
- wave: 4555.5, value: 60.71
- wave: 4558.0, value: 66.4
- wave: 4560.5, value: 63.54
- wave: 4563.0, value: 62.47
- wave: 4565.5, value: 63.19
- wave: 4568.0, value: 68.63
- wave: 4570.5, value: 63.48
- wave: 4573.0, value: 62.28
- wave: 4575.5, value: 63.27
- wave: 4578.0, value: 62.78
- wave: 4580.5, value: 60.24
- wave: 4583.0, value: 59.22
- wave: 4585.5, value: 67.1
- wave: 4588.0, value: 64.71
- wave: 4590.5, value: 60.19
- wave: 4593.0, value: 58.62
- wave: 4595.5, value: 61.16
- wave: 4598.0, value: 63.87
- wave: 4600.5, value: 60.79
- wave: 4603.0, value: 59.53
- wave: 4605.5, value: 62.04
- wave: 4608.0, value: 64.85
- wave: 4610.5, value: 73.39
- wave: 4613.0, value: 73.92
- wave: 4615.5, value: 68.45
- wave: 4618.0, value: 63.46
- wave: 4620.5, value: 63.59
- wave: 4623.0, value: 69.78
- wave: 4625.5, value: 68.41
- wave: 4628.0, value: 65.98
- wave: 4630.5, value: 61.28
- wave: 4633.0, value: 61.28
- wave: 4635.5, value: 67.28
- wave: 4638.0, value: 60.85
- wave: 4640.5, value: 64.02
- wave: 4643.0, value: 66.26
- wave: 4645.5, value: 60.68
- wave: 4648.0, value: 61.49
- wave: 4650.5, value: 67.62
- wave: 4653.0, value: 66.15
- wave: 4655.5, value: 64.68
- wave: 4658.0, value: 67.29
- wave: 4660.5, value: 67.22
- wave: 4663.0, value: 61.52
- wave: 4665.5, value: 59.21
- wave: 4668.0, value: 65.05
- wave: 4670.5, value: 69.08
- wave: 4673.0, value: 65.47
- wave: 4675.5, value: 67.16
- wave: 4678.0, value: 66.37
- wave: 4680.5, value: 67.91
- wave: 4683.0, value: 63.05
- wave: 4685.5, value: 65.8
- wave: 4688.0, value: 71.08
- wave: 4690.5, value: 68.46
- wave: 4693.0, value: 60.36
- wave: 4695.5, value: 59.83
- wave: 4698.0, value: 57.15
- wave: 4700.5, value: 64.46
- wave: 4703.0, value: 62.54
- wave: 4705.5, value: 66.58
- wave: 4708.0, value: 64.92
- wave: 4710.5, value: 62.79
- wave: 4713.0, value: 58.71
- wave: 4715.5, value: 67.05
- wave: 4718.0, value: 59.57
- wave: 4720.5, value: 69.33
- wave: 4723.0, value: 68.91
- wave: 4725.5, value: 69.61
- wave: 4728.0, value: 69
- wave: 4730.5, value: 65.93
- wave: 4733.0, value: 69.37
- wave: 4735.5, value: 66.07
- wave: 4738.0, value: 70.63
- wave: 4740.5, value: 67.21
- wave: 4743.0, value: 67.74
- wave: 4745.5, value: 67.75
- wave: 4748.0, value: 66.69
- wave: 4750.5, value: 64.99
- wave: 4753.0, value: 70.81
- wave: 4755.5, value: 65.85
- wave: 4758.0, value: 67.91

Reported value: 2.0 angstrom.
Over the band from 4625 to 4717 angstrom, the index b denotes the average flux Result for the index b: 64.4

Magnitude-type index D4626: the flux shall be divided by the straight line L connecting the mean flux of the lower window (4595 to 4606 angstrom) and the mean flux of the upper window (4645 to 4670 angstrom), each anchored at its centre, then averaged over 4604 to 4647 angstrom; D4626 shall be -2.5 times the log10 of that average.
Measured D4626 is -0.05 mag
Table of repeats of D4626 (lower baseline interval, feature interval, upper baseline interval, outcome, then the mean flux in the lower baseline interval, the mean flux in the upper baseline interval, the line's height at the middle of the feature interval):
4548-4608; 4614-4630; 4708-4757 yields -0.045 mag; 62.7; 66.7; 63.8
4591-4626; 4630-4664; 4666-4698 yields 0.016 mag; 65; 65.3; 65.1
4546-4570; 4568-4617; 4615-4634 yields 0.013 mag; 63.9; 65.2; 64.6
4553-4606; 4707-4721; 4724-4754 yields 0.062 mag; 62.7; 68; 67.1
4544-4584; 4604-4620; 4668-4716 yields -0.060 mag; 63.2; 64.6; 63.7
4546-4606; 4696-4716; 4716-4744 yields 0.068 mag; 62.7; 67.6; 66.8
